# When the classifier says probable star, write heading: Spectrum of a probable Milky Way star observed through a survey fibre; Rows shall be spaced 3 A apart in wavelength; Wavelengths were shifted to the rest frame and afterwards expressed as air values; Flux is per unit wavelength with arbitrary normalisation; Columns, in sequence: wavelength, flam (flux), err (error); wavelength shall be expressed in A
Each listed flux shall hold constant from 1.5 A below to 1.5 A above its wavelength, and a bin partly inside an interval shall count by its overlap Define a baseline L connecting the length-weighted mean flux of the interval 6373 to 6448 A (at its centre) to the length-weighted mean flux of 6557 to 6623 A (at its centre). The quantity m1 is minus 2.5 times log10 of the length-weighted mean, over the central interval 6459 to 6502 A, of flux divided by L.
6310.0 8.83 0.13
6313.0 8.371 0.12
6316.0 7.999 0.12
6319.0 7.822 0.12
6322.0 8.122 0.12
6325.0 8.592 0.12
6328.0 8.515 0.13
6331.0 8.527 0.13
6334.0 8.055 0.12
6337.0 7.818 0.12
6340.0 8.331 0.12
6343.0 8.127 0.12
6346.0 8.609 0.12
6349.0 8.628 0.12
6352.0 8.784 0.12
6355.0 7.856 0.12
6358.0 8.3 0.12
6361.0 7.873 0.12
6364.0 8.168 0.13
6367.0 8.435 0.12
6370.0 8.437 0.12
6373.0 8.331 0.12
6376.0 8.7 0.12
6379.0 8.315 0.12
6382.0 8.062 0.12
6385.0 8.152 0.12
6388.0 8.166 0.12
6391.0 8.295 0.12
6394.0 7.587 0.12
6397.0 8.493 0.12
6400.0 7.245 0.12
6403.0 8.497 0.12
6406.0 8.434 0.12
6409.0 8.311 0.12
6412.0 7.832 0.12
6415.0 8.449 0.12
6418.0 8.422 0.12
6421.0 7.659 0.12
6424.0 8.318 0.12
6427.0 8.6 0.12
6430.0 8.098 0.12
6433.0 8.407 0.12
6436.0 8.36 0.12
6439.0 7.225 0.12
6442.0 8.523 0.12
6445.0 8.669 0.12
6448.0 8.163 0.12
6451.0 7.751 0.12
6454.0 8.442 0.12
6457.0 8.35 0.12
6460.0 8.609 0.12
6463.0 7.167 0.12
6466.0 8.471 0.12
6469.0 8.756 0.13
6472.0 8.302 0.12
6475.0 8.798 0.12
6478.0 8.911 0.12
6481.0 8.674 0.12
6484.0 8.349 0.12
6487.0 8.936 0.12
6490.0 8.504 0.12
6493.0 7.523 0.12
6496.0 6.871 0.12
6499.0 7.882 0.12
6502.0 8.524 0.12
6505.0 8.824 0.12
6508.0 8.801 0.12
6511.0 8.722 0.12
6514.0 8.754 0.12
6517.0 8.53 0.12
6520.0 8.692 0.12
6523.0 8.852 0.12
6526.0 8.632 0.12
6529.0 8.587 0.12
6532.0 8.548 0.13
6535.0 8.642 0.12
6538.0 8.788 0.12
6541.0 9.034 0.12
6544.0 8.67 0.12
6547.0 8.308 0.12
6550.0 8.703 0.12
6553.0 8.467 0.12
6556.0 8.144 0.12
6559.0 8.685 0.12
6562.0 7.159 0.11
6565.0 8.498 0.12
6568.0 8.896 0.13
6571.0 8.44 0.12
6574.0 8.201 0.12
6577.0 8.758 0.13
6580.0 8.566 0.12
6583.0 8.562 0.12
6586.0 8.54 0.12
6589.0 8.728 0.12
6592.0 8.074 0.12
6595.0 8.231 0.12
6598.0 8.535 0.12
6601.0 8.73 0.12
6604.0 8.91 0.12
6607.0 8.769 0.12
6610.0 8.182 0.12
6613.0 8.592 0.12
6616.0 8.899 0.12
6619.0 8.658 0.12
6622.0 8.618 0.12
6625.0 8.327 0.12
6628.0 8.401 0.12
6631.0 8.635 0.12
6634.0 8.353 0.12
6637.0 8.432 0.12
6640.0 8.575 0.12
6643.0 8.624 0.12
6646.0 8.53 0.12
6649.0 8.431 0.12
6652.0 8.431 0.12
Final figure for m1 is 0.01 mag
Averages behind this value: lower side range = 8.2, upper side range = 8.51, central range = 8.27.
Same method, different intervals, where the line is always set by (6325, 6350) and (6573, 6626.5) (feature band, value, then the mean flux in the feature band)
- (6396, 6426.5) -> 0.03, 8.17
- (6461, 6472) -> 0.03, 8.18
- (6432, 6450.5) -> 0.03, 8.19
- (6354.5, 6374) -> 0.02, 8.21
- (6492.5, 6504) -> 0.09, 7.76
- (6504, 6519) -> -0.03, 8.72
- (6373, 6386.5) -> 0.01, 8.31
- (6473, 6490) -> -0.03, 8.7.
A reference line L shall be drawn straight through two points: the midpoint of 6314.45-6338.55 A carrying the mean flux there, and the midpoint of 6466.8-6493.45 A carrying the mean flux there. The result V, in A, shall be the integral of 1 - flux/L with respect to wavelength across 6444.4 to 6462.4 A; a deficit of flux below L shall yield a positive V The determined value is 0.5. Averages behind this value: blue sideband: 8.18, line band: 8.26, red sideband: 8.57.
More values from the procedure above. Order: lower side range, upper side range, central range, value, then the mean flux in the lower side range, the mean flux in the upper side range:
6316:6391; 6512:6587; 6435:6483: 0.6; 8.27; 8.55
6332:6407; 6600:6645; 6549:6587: 0.3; 8.23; 8.58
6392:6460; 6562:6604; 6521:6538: -0.6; 8.18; 8.49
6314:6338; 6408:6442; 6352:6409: -0.2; 8.19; 8.17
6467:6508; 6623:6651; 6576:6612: -0.4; 8.39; 8.48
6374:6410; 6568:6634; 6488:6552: -0.7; 8.19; 8.54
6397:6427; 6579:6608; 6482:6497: 0.4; 8.17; 8.56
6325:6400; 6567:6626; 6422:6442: 0.4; 8.26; 8.56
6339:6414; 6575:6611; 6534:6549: -0.4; 8.24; 8.55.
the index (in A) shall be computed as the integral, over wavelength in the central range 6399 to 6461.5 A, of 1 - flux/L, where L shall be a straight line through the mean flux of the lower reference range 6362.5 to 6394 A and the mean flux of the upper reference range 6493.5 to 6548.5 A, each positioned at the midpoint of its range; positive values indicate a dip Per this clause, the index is 1.1 A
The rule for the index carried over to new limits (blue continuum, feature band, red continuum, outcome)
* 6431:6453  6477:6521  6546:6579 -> -0.82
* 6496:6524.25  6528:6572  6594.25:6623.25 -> 0.31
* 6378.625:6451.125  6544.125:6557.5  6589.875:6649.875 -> -0.04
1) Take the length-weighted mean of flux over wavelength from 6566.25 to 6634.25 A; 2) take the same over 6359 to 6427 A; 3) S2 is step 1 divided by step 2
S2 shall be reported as 1.04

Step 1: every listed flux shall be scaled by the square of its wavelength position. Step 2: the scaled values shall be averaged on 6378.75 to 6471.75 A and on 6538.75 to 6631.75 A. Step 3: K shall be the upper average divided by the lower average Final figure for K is 1.09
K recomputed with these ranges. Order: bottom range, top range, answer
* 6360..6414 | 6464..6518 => 1.06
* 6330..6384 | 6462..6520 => 1.06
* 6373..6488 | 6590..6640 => 1.09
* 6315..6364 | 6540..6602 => 1.10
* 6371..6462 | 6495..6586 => 1.08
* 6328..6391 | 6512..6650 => 1.10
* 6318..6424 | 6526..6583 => 1.09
